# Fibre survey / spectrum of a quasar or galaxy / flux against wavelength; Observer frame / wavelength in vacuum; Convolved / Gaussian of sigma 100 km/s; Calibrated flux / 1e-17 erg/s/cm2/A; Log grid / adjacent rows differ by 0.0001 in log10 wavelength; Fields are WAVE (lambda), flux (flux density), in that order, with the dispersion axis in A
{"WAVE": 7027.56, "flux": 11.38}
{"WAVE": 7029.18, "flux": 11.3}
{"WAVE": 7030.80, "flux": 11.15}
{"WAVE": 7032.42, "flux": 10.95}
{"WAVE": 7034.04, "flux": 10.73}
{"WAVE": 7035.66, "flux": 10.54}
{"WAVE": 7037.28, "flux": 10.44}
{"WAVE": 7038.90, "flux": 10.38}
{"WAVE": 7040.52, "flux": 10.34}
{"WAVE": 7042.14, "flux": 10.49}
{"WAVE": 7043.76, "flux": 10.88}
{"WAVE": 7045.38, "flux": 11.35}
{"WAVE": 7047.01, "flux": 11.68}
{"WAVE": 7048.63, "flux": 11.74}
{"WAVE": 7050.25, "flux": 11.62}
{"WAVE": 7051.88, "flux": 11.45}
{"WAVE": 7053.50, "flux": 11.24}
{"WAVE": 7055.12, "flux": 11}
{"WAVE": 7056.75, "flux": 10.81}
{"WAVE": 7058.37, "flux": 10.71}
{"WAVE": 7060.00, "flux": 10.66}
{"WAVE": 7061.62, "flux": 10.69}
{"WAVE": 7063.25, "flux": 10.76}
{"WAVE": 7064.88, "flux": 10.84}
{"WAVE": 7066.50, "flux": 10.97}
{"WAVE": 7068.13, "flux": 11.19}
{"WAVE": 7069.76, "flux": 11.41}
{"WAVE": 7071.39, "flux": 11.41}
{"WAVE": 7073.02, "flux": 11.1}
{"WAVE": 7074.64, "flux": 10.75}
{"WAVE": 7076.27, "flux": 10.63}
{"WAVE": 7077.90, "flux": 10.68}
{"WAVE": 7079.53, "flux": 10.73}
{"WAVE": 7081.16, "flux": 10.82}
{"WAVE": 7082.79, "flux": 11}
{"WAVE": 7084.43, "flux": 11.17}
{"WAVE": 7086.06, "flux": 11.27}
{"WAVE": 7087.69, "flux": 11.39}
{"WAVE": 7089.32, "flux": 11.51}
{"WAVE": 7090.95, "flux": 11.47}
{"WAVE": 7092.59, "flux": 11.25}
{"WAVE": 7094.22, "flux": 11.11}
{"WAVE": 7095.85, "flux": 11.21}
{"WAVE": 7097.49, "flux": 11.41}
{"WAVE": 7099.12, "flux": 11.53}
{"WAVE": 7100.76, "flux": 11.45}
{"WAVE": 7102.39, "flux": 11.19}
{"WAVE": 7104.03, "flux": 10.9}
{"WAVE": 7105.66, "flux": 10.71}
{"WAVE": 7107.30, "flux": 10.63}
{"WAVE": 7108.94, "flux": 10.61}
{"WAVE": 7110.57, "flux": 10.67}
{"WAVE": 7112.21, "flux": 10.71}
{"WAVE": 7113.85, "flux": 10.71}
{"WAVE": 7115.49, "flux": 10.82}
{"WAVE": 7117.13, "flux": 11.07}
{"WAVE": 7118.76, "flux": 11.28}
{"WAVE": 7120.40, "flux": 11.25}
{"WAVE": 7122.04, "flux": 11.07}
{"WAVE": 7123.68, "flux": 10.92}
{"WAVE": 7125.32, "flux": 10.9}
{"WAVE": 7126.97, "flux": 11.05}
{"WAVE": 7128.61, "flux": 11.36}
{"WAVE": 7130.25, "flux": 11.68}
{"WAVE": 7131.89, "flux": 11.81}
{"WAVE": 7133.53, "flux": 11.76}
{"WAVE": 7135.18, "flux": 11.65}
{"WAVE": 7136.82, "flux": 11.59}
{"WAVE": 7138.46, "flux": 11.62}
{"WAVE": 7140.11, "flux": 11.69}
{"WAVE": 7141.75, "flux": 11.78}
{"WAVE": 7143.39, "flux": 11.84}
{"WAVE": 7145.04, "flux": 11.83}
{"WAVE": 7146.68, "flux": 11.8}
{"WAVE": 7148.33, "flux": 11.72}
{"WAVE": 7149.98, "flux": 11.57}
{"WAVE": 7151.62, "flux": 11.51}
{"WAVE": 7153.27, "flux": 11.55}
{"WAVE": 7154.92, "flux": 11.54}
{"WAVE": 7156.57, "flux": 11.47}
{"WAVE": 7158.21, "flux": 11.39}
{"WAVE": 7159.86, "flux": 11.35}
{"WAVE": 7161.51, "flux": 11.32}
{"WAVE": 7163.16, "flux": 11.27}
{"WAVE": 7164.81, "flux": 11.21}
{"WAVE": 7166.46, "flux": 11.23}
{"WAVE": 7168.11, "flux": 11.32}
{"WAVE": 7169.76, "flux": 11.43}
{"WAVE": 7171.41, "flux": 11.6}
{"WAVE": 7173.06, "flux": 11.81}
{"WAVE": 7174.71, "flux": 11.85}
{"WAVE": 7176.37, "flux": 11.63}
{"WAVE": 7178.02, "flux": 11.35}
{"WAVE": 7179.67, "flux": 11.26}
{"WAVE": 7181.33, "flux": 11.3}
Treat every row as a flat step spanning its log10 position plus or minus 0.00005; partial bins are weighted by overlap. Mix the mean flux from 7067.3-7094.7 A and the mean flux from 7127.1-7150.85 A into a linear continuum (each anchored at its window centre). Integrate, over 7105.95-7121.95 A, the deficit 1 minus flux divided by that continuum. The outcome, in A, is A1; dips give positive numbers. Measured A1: 0.8 A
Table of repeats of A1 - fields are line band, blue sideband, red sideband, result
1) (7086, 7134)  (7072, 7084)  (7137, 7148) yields 0.6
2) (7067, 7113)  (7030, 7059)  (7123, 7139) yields 0.6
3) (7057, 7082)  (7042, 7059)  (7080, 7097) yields 0.7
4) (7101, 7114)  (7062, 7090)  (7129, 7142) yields 0.7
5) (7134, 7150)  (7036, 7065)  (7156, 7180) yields -0.5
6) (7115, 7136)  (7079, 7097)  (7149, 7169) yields 0.0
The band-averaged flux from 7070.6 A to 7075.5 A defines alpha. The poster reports 11.1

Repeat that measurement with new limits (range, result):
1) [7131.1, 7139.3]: 11.7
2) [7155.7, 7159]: 11.5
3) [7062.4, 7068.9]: 10.9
